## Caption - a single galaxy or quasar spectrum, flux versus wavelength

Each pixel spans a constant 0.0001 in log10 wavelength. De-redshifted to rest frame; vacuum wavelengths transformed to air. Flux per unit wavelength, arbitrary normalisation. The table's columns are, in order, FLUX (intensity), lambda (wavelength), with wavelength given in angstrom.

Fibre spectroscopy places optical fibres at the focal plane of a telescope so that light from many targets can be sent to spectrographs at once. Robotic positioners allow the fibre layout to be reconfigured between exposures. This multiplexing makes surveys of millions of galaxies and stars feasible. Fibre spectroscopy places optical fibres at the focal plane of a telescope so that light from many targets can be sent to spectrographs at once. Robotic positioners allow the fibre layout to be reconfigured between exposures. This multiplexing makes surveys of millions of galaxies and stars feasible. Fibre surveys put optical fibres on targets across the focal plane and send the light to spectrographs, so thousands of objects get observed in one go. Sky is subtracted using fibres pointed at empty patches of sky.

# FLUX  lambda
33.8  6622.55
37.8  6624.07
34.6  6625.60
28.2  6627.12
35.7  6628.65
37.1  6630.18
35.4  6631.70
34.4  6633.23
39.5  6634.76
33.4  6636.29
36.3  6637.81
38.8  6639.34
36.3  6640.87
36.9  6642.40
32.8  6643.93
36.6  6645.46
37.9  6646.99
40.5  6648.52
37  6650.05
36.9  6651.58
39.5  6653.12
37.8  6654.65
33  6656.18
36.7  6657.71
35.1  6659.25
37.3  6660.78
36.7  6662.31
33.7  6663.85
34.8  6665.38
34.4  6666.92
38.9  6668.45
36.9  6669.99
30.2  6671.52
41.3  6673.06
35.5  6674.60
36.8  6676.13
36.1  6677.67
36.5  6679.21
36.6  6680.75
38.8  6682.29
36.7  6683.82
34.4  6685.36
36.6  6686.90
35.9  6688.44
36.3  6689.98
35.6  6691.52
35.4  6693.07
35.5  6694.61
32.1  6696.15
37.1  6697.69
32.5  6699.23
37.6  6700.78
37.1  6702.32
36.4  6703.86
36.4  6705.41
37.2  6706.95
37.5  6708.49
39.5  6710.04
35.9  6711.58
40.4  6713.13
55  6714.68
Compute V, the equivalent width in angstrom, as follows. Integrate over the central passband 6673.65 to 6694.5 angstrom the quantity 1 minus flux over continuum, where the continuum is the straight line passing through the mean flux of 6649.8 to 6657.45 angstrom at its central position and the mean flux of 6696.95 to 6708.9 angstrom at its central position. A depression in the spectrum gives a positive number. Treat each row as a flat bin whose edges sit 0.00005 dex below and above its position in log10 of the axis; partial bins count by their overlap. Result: 0.19 angstrom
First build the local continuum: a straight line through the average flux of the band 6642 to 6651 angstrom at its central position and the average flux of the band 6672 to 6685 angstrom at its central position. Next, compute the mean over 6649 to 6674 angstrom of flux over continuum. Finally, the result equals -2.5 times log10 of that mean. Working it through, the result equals 0.021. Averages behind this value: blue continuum 37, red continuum 37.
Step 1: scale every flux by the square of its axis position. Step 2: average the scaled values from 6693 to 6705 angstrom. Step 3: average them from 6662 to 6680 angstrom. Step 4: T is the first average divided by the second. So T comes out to 1.00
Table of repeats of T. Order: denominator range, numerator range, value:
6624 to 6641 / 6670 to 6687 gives 1.04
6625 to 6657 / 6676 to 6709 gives 1.01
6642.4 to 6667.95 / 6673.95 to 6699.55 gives 1.00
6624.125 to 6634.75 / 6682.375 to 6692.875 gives 1.05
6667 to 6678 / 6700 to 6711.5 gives 1.03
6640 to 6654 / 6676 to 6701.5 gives 0.98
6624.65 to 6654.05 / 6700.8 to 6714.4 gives 1.08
